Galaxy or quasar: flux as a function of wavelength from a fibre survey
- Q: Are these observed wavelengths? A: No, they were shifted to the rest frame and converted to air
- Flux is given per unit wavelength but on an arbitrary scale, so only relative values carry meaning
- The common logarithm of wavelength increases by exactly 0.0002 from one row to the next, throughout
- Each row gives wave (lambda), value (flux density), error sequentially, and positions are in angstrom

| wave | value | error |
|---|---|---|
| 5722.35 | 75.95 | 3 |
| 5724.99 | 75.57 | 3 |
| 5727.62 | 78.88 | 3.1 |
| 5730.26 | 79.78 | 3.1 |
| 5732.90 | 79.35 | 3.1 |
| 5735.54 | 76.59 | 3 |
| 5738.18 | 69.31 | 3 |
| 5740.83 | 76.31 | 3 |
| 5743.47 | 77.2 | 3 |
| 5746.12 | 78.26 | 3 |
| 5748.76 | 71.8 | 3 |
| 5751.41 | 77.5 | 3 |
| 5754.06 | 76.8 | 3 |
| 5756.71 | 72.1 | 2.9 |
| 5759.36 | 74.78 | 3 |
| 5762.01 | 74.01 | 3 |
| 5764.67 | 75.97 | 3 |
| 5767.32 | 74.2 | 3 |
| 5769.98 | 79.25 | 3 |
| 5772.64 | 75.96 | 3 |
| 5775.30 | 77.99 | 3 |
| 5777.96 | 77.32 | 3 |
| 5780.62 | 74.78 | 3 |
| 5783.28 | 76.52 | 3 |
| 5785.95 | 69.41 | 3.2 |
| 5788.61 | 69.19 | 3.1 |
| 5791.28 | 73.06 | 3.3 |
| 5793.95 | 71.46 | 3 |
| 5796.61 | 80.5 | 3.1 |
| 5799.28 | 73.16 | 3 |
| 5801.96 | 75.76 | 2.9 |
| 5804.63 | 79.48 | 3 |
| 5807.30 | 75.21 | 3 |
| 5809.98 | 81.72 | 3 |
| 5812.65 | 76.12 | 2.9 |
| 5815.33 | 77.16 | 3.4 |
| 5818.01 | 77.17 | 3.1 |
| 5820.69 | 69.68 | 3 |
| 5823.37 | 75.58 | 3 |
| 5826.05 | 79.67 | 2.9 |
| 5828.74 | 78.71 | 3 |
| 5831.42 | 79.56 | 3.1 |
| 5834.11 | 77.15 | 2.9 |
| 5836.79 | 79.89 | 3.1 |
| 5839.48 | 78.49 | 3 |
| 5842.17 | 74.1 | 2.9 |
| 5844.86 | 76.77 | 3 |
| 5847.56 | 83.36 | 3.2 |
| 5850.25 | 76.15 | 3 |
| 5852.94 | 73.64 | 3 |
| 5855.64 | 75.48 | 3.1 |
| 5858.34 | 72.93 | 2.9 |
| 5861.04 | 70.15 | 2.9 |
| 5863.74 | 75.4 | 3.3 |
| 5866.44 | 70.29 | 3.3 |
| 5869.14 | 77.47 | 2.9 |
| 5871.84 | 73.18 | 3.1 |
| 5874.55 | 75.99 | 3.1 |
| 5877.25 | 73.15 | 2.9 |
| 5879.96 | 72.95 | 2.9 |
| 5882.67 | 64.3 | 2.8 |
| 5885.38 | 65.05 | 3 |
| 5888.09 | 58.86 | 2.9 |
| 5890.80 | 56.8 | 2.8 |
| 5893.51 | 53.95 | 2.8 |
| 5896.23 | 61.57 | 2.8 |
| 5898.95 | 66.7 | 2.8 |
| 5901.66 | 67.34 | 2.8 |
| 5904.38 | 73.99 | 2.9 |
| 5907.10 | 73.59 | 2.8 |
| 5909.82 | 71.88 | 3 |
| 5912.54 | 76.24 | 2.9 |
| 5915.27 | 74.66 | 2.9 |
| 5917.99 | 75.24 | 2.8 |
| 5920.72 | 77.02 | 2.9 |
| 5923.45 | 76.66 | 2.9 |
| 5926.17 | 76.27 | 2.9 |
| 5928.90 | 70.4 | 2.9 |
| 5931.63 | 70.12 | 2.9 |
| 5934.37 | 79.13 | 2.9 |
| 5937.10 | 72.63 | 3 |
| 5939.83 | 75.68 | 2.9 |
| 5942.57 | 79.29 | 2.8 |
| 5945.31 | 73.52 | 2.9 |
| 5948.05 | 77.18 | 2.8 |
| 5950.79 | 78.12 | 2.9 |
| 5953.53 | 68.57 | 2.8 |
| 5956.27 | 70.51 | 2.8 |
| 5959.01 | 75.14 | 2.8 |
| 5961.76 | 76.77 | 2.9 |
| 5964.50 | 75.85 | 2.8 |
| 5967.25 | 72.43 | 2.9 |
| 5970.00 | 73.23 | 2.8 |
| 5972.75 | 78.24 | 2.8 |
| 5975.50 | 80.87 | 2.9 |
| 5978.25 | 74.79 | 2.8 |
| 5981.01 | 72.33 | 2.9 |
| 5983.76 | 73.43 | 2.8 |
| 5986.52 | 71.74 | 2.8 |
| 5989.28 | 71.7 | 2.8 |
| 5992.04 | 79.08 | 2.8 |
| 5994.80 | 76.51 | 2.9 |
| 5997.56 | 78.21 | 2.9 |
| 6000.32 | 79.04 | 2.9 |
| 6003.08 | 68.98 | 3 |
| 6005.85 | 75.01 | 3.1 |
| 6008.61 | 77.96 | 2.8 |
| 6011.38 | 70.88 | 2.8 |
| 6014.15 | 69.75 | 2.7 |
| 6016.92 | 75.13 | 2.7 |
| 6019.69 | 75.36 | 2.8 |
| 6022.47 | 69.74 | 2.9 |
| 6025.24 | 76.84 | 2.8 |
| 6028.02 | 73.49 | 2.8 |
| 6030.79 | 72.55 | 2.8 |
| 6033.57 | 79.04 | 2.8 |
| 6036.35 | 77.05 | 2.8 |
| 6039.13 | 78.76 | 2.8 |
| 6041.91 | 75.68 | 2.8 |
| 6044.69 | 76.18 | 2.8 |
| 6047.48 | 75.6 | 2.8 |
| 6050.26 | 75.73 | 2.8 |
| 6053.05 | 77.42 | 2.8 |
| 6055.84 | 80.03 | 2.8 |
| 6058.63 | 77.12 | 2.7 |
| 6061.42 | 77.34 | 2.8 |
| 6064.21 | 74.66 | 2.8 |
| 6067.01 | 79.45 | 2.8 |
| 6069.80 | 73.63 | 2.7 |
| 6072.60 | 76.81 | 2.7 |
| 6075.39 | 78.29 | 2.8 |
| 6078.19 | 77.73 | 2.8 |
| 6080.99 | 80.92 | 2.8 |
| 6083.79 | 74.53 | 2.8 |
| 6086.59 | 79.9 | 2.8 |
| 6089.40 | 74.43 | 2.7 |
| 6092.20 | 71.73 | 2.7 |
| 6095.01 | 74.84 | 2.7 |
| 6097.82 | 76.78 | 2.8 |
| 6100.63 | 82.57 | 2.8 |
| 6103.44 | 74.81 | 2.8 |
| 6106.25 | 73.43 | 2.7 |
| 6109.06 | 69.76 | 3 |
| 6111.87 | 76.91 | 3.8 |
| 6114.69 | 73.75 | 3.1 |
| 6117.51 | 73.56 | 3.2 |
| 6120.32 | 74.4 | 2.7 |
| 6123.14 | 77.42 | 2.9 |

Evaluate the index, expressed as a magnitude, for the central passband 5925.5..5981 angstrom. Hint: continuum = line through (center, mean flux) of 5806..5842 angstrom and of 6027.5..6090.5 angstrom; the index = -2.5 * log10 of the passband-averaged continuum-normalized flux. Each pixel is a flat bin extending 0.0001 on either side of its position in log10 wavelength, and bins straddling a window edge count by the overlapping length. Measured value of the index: 0.03 mag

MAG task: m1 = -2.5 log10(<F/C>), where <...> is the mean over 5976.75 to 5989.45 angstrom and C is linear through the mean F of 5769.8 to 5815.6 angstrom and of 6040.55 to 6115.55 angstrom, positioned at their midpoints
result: 0.05 mag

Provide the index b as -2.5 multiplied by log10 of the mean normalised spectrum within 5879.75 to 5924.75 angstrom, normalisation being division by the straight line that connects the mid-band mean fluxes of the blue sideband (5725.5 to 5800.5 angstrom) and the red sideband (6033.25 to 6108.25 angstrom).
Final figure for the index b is 0.11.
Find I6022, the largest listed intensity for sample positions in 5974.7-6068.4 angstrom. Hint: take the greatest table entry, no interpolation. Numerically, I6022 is 80.87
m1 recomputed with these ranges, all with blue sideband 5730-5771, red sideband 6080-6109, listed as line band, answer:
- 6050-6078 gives -0.02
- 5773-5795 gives 0.03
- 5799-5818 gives -0.02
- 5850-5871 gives 0.03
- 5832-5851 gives -0.03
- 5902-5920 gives 0.03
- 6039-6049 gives 0.00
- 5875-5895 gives 0.18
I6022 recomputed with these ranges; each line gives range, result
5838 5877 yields 83.36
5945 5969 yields 78.12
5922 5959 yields 79.29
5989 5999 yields 79.08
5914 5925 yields 77.02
